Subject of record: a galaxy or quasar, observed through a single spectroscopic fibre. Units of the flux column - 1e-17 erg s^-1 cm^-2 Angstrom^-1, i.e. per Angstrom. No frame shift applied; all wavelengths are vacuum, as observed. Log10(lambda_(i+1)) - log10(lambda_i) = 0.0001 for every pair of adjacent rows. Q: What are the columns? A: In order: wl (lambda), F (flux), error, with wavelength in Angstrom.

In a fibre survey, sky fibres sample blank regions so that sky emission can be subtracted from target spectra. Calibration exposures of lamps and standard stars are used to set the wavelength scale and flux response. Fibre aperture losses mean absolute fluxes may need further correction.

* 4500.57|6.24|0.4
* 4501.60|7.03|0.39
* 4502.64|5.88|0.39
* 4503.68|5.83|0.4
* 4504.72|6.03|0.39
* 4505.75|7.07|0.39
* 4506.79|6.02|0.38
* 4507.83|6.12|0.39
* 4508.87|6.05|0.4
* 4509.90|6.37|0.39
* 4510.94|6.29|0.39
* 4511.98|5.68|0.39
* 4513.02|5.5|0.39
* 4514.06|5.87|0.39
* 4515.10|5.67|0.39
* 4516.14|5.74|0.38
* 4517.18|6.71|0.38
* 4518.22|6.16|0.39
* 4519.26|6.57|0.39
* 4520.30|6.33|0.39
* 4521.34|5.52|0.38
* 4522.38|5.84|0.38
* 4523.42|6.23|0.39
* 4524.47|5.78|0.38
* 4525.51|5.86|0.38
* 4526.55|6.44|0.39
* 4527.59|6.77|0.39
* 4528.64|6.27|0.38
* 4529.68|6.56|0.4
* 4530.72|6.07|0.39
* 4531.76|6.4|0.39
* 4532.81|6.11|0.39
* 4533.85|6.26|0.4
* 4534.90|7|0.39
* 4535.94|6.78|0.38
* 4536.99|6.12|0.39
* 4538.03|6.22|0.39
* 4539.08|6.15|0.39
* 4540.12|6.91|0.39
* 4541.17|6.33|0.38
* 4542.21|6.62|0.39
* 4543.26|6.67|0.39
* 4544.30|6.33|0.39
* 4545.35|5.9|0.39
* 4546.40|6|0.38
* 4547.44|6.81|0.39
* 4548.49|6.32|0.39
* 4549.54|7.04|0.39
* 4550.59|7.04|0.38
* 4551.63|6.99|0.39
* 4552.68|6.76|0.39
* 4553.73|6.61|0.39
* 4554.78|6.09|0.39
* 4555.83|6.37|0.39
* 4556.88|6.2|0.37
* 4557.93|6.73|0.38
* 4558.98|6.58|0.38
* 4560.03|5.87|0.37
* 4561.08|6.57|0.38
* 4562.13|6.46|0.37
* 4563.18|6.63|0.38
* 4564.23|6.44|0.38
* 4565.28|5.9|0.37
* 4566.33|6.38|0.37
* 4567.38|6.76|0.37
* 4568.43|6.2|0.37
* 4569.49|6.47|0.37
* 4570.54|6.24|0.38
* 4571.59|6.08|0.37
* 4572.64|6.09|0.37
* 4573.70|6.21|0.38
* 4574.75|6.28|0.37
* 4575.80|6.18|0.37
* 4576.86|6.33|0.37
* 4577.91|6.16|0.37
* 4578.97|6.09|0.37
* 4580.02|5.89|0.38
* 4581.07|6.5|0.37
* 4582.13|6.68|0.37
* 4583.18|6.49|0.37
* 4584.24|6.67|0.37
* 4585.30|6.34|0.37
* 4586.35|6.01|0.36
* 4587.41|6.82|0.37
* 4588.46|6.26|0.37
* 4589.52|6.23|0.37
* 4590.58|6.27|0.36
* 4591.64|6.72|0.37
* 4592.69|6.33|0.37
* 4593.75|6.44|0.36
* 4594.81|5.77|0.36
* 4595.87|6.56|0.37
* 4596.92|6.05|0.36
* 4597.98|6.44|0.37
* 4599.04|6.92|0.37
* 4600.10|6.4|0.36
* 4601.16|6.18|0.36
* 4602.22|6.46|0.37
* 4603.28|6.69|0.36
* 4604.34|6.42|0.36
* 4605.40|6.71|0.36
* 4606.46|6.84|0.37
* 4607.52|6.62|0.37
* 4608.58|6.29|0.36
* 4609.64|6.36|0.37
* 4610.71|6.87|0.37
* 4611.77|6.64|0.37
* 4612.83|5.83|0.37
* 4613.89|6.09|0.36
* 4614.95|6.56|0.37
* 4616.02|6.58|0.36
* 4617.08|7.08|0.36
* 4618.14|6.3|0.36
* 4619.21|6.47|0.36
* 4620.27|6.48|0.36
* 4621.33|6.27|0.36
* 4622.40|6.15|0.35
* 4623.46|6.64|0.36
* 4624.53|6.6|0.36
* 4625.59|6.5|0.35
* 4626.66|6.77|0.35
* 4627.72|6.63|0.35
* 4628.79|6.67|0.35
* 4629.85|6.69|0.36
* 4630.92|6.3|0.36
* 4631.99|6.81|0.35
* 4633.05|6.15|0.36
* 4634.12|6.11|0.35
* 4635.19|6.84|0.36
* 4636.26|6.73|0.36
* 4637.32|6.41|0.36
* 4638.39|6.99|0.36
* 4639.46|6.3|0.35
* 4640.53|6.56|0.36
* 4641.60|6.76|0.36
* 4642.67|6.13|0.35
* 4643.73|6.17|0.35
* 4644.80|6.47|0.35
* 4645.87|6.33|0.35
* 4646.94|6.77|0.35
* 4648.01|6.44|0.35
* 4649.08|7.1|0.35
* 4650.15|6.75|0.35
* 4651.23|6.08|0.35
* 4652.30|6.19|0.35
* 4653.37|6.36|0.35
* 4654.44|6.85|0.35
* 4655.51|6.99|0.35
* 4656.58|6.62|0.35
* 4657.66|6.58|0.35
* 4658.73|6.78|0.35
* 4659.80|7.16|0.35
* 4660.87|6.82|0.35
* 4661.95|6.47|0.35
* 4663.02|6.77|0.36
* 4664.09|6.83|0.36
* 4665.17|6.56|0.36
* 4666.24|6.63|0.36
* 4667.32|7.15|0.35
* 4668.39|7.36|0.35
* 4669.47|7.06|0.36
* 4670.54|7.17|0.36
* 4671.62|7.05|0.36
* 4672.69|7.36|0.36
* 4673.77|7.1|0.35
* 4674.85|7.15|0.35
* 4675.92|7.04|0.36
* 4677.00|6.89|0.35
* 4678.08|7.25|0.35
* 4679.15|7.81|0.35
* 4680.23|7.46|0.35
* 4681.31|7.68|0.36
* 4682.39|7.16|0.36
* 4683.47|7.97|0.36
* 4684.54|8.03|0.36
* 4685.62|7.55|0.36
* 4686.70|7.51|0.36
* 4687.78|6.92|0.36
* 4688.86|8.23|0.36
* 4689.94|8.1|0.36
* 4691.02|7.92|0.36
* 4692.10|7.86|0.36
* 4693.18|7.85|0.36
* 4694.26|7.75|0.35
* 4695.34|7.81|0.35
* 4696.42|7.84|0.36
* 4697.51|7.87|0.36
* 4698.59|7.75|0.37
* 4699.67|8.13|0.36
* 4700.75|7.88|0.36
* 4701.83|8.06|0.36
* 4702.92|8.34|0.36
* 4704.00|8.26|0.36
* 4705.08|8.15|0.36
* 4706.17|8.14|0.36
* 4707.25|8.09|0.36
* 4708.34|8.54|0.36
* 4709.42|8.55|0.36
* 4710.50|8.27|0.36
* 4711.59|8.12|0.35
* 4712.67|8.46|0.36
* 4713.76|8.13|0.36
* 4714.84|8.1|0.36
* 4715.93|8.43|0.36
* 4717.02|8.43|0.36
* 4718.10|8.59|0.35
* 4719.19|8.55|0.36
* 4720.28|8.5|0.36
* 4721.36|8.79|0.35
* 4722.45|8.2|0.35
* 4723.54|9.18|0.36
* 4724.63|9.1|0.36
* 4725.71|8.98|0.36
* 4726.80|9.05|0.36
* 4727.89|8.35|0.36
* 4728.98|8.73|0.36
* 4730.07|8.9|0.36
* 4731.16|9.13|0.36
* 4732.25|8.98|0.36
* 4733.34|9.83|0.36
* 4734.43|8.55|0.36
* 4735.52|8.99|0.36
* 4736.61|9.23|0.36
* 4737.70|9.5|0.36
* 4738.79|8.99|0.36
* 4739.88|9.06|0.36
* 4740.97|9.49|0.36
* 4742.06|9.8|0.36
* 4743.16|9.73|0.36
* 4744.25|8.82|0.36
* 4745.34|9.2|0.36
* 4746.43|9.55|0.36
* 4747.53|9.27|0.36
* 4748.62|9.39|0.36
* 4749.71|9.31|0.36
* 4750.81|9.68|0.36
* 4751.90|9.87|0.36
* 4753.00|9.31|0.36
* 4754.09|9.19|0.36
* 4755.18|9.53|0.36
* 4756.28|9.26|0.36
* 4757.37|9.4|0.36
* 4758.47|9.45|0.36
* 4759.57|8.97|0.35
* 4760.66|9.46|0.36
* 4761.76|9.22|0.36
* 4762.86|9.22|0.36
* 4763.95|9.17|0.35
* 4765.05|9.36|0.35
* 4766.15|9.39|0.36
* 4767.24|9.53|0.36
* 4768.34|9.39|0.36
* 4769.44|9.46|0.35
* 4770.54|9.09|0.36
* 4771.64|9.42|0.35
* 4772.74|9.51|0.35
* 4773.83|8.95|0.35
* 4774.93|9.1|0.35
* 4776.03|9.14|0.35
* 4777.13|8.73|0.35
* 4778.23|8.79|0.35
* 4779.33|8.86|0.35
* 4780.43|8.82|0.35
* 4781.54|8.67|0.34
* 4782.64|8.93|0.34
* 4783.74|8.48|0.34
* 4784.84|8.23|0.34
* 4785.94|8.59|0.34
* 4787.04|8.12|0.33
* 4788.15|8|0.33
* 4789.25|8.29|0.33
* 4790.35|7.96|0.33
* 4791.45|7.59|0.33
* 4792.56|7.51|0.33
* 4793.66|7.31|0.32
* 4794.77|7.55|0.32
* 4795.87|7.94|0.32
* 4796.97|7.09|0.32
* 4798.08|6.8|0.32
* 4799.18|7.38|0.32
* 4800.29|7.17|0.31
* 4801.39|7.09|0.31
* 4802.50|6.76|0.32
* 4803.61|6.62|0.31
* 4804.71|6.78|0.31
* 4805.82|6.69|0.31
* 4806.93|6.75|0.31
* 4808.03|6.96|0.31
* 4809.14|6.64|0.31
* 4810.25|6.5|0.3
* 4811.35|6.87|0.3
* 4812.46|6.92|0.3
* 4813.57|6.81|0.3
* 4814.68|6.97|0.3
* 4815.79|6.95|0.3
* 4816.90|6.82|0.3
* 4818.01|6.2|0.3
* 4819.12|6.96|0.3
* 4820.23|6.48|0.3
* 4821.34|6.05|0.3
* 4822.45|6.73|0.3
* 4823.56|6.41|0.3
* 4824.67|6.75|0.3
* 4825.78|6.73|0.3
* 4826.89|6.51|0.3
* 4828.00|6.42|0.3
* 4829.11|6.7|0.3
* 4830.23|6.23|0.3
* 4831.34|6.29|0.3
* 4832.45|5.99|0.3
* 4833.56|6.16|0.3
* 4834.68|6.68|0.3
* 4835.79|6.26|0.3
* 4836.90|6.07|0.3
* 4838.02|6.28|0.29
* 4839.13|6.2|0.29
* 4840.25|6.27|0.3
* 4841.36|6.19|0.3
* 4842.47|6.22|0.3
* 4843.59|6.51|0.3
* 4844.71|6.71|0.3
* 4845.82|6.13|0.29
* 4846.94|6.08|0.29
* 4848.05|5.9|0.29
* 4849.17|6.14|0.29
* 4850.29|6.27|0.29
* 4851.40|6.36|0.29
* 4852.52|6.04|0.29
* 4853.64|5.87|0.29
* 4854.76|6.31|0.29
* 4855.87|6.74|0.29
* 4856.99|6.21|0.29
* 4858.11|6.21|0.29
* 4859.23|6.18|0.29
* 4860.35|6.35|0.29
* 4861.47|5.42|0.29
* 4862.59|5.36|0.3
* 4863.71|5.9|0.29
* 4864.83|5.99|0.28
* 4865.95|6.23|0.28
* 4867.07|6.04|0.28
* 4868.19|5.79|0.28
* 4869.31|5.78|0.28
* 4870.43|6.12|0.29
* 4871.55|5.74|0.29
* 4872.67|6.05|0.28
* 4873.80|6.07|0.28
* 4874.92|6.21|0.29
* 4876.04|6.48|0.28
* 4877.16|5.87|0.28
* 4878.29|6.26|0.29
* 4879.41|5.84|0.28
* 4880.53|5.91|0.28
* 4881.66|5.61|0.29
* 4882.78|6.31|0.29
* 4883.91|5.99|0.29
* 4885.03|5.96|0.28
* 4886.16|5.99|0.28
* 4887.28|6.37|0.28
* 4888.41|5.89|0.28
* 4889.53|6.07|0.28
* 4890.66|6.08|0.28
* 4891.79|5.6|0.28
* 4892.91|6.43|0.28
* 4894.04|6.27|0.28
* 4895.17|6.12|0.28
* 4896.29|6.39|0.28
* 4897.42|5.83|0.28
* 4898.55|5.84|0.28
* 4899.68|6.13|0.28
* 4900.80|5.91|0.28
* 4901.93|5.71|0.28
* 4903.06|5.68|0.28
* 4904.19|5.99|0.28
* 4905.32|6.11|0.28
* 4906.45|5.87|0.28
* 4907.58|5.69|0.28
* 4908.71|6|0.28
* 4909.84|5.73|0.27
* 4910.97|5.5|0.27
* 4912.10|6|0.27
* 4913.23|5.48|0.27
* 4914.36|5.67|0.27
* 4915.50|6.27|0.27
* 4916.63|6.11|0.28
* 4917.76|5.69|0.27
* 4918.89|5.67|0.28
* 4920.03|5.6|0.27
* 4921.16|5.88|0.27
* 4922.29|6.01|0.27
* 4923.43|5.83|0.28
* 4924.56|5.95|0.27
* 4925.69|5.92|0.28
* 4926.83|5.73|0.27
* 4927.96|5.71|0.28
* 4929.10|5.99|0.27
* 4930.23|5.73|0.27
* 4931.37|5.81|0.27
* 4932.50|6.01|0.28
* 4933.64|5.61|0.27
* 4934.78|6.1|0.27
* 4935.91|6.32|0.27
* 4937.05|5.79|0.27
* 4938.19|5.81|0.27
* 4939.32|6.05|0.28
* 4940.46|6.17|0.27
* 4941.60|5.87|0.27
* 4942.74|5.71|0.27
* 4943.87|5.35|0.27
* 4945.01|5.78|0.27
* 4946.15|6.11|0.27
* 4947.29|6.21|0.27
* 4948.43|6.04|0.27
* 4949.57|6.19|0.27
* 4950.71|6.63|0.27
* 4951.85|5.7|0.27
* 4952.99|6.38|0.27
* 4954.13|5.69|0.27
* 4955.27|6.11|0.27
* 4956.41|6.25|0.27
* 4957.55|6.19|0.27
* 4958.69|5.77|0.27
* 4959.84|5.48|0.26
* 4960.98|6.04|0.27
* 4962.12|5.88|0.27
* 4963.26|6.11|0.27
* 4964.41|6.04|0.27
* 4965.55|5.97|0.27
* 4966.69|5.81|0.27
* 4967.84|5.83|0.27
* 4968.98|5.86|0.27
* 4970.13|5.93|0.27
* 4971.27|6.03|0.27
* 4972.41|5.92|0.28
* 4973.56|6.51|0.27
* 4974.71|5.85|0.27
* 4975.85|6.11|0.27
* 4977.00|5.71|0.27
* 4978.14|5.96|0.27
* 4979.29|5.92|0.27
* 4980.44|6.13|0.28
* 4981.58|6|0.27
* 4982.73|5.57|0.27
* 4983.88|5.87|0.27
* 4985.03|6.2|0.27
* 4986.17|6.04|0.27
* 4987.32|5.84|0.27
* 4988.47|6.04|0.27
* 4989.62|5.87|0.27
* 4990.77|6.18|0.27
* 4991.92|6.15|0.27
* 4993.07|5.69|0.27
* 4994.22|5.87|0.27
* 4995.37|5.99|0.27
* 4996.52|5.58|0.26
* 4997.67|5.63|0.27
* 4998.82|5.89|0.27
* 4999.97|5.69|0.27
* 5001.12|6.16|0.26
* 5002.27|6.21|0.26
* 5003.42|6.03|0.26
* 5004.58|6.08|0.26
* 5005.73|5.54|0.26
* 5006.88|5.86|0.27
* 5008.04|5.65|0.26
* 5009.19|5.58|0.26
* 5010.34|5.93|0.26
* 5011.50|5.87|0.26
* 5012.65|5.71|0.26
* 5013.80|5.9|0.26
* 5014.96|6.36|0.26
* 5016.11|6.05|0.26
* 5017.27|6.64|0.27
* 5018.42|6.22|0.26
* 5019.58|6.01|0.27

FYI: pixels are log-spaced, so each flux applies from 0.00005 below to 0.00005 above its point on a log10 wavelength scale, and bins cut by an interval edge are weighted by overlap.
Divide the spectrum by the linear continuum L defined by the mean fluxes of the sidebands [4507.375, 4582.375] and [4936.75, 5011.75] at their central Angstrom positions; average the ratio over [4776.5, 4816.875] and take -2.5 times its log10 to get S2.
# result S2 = -0.23 mag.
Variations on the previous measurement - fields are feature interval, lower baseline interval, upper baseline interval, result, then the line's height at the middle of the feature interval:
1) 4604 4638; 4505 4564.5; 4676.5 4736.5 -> 0.12 mag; 7.28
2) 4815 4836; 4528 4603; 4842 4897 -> -0.06 mag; 6.13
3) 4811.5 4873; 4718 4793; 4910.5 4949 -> 0.18 mag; 7.45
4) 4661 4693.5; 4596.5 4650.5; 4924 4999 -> -0.14 mag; 6.43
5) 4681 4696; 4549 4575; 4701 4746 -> 0.07 mag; 8.24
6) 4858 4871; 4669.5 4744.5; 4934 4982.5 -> 0.15 mag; 6.82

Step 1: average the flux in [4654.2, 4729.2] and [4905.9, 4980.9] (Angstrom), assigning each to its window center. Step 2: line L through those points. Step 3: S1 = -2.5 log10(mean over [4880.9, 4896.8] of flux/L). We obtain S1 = 0.043 mag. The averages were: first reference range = 7.76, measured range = 6.07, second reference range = 5.92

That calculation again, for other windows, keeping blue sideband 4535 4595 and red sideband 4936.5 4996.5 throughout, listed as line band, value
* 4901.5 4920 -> 0.04 mag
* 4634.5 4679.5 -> -0.08 mag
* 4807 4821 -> -0.10 mag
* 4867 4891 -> 0.01 mag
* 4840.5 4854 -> -0.02 mag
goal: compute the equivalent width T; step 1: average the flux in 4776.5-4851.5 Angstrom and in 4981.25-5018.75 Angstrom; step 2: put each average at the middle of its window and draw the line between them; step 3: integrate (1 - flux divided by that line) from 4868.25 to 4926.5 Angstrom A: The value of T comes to 5.1 Angstrom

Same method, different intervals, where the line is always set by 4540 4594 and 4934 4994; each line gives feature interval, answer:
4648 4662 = -0.8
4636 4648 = -0.3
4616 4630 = -0.5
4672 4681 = -1.4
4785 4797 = -3.3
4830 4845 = -0.4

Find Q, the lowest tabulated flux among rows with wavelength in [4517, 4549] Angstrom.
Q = 5.52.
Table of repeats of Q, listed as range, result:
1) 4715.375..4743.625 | 8.2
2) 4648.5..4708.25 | 6.08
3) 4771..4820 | 6.2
